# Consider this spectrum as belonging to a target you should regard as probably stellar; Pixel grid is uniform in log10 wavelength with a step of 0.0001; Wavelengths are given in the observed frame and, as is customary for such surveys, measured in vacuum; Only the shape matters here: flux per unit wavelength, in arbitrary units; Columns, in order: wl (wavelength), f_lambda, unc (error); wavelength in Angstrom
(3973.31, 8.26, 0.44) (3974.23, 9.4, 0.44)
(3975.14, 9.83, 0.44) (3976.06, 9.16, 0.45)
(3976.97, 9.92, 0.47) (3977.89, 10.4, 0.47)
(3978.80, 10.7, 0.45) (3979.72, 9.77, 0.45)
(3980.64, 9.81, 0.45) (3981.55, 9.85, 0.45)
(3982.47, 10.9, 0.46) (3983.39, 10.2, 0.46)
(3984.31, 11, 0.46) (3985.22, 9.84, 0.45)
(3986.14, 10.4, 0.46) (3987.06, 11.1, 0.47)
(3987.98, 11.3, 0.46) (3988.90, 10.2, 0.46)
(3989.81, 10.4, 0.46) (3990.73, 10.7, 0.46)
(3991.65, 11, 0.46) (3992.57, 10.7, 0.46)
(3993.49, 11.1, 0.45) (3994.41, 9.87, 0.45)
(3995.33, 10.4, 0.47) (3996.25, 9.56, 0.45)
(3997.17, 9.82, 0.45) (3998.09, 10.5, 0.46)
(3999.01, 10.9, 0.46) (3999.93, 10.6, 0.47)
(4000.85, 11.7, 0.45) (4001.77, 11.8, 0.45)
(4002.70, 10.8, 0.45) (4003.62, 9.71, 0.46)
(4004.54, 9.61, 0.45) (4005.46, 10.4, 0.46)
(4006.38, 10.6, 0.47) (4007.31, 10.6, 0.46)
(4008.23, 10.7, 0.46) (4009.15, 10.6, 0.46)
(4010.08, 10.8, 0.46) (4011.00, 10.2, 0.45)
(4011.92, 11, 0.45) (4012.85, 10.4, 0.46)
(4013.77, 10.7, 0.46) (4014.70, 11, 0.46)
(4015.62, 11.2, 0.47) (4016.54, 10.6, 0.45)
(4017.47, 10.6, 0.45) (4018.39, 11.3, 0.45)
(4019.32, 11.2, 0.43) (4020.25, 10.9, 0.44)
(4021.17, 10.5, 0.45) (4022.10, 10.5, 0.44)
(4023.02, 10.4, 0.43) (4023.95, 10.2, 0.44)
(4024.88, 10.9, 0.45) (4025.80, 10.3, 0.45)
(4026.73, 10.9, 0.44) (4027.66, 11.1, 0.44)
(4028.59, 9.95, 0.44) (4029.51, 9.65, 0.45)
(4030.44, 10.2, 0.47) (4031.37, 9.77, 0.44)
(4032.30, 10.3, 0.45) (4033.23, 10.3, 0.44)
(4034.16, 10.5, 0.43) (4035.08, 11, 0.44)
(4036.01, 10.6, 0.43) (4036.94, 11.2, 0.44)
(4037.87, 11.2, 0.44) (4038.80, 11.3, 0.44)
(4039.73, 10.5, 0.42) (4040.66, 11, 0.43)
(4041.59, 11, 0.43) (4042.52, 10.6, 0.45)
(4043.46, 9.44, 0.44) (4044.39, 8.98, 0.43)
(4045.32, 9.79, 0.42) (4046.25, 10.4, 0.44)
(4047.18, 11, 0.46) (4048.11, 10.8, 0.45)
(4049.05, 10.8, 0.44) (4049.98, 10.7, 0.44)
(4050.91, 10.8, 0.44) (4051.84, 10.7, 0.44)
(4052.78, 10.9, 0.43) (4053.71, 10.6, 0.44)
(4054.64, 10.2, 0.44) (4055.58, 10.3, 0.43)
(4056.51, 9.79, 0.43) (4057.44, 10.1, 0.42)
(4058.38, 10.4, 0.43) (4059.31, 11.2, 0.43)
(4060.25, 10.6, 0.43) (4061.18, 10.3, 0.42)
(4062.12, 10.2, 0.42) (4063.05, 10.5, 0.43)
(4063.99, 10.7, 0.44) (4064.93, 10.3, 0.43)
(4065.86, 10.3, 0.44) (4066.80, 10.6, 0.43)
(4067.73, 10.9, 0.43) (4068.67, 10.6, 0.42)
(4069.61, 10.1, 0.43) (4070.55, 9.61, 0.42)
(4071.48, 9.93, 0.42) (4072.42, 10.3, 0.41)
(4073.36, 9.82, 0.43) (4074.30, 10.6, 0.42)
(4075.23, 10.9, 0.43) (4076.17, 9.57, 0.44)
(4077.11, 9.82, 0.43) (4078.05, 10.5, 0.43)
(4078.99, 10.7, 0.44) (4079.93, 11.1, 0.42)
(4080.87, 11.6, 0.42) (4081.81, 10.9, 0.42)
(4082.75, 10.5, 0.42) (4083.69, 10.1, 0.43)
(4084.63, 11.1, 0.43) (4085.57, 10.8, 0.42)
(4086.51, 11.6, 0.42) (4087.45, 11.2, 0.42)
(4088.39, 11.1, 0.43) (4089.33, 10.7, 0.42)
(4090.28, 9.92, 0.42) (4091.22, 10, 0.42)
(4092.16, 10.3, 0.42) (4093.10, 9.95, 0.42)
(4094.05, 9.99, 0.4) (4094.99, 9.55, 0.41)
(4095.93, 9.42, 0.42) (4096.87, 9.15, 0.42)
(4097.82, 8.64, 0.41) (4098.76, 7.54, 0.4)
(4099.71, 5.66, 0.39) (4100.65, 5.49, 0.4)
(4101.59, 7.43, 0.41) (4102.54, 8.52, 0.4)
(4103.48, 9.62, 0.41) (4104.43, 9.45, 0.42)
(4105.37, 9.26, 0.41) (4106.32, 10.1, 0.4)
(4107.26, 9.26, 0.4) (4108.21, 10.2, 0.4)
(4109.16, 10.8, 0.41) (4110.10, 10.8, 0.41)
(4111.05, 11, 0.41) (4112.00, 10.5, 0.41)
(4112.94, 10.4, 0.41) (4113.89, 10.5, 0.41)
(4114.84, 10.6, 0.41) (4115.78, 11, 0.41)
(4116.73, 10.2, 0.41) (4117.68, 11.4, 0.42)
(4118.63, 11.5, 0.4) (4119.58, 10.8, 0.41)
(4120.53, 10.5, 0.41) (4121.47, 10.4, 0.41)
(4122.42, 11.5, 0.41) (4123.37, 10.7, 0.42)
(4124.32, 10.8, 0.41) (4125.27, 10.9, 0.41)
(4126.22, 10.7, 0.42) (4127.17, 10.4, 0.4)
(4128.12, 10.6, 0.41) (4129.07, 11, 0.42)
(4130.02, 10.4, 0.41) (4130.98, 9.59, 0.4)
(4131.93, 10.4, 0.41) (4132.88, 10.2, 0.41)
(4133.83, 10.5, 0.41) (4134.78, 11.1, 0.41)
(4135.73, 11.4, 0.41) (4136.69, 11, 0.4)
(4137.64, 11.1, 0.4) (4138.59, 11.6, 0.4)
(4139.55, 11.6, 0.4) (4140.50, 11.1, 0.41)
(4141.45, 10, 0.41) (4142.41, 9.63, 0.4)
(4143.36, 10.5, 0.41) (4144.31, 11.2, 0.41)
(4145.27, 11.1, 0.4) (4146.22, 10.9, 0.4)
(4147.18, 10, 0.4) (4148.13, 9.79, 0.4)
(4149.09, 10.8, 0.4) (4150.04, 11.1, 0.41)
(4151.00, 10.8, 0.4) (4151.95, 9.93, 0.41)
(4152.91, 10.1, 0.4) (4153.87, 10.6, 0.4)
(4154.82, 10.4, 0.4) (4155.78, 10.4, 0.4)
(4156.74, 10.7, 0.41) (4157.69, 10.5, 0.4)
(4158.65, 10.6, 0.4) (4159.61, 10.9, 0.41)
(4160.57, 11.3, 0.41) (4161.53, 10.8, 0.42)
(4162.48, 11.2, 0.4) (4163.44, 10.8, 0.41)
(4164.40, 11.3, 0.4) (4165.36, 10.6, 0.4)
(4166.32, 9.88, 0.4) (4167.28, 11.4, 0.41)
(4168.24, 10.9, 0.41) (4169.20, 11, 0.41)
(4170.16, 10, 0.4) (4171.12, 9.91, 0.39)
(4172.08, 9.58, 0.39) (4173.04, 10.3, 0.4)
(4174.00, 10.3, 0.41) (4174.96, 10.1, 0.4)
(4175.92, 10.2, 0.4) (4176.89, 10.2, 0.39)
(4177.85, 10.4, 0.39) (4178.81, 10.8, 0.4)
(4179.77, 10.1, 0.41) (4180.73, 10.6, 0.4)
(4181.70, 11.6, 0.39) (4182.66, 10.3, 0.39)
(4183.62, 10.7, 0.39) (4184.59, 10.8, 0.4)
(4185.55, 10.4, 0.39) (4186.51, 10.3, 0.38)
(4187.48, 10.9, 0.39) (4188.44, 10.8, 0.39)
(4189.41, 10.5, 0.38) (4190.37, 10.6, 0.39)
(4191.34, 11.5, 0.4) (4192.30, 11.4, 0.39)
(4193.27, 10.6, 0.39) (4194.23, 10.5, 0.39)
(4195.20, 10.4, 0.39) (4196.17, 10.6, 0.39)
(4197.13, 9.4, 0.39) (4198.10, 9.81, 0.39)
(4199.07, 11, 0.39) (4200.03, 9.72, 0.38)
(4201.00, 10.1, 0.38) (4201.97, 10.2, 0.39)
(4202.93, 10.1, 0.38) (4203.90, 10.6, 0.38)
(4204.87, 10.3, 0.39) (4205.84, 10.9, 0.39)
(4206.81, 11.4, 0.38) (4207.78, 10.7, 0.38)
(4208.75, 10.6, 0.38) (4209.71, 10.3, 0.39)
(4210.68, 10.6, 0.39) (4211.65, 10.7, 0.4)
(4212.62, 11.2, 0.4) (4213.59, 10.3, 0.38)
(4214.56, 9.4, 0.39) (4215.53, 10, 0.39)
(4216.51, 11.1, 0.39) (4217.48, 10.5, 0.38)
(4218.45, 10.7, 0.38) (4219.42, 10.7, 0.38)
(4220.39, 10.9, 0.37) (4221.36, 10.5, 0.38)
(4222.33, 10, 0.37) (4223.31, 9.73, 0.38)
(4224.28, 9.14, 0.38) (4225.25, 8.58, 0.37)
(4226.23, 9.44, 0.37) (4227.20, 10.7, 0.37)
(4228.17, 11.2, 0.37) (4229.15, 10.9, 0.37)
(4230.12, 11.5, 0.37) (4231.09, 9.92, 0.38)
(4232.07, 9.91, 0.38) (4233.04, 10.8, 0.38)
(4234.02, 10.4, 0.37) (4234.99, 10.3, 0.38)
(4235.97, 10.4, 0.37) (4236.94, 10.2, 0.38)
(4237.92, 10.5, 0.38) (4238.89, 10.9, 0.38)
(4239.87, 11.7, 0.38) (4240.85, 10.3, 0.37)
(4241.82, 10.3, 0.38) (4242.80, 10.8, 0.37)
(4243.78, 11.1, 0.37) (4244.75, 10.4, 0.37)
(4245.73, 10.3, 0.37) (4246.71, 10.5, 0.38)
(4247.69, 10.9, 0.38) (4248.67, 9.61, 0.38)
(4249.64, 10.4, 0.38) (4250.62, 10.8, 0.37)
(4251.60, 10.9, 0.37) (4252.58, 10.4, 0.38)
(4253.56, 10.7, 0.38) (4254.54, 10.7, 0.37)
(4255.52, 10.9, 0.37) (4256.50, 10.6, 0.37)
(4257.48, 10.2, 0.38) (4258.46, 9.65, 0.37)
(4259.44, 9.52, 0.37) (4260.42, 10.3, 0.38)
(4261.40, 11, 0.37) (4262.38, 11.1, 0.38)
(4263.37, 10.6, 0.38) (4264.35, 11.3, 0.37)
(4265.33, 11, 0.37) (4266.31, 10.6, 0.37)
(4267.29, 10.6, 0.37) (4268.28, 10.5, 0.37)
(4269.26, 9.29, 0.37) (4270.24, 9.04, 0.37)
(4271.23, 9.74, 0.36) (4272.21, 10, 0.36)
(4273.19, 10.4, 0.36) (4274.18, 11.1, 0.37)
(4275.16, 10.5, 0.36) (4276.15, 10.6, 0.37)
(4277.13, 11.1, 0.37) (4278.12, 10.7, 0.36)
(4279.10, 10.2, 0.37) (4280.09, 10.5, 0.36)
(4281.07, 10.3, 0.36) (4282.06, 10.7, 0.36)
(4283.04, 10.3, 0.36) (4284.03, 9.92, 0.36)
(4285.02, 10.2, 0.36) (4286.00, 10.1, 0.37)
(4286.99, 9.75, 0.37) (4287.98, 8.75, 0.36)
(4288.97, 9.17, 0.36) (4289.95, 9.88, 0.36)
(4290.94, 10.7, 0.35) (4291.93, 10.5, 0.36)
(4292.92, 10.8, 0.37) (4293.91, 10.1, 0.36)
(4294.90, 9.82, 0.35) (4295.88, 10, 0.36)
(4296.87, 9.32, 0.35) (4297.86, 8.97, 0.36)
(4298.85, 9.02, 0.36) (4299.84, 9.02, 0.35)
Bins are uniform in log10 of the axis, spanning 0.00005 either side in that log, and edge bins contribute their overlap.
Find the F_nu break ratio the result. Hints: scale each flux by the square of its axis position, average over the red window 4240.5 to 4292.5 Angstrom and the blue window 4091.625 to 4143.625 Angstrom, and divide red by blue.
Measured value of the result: 1.1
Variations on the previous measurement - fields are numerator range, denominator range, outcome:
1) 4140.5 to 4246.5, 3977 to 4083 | 1.08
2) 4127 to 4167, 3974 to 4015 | 1.10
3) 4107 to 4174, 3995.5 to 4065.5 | 1.07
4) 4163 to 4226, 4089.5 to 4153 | 1.06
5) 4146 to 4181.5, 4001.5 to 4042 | 1.06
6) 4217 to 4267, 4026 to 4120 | 1.11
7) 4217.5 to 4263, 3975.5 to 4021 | 1.11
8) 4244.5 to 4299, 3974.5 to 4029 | 1.11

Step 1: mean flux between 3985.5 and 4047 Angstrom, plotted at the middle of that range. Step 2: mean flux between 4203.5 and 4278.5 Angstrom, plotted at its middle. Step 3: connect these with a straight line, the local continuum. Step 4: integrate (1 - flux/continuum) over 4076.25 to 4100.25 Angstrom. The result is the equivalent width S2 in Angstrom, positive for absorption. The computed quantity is 1.1 Angstrom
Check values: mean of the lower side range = 10.6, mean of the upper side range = 10.5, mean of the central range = 10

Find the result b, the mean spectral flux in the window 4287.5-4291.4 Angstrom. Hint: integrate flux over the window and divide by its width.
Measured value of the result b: 9.63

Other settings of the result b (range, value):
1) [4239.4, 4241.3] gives 11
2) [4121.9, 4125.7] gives 11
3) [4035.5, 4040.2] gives 11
